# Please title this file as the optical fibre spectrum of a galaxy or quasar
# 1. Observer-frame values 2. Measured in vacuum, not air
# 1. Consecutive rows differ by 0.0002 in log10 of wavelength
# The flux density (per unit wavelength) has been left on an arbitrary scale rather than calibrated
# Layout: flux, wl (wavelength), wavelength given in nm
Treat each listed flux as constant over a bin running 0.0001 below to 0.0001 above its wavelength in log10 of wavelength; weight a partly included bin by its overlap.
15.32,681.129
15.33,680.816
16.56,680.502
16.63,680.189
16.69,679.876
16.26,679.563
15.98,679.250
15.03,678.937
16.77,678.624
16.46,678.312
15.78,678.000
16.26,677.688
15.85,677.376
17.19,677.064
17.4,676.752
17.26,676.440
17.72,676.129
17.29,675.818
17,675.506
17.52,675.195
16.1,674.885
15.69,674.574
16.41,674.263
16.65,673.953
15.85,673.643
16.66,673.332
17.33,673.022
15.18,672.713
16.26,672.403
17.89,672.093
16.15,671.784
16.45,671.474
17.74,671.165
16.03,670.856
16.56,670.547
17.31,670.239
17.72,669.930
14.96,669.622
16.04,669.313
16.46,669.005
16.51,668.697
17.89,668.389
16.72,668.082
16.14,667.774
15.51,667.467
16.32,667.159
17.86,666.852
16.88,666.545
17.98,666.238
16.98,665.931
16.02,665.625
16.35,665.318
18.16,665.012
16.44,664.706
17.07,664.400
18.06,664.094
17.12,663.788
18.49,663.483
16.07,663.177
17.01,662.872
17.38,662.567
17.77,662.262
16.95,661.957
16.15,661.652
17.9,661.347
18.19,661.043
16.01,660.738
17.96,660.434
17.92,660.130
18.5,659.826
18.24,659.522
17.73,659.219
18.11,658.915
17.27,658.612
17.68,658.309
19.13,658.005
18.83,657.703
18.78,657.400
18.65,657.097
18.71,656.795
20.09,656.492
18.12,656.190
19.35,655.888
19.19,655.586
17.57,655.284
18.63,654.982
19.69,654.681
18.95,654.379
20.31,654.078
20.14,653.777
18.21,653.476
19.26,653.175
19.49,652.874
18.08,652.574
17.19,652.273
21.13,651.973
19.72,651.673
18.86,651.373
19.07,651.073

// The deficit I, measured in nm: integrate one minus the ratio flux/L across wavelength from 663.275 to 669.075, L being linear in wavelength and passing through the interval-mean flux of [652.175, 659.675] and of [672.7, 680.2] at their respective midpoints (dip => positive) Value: 0.21 nm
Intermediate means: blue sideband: 18.7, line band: 17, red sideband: 16.5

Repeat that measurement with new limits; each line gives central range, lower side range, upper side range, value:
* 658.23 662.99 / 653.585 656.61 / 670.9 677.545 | 0.239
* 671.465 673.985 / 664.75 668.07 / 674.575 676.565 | 0.071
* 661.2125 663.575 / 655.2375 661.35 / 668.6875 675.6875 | 0.081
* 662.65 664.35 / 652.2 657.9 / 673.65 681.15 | 0.063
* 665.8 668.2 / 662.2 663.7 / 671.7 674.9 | 0.023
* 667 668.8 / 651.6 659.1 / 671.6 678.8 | 0.096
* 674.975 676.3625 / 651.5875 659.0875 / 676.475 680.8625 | -0.054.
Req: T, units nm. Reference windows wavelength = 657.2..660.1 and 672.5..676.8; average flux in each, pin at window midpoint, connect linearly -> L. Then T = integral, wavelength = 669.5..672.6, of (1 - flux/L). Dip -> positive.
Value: 0.062 nm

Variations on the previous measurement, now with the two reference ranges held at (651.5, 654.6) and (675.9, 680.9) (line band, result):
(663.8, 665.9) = 0.110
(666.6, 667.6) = 0.062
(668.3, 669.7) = 0.090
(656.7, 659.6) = 0.061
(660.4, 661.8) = 0.091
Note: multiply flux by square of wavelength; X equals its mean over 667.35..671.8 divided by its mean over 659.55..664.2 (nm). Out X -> 1.0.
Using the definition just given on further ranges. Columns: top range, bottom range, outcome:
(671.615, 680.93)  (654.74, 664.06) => 0.96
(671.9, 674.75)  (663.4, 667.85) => 0.99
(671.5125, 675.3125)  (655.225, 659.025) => 0.93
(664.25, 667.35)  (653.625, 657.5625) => 0.92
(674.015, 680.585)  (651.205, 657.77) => 0.93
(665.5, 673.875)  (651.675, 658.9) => 0.92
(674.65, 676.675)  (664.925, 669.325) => 1.04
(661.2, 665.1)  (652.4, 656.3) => 0.93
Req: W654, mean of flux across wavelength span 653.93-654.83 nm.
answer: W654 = 19.6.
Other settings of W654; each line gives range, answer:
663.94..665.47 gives 17.2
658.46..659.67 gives 17.8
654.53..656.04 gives 18.9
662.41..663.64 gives 17.2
